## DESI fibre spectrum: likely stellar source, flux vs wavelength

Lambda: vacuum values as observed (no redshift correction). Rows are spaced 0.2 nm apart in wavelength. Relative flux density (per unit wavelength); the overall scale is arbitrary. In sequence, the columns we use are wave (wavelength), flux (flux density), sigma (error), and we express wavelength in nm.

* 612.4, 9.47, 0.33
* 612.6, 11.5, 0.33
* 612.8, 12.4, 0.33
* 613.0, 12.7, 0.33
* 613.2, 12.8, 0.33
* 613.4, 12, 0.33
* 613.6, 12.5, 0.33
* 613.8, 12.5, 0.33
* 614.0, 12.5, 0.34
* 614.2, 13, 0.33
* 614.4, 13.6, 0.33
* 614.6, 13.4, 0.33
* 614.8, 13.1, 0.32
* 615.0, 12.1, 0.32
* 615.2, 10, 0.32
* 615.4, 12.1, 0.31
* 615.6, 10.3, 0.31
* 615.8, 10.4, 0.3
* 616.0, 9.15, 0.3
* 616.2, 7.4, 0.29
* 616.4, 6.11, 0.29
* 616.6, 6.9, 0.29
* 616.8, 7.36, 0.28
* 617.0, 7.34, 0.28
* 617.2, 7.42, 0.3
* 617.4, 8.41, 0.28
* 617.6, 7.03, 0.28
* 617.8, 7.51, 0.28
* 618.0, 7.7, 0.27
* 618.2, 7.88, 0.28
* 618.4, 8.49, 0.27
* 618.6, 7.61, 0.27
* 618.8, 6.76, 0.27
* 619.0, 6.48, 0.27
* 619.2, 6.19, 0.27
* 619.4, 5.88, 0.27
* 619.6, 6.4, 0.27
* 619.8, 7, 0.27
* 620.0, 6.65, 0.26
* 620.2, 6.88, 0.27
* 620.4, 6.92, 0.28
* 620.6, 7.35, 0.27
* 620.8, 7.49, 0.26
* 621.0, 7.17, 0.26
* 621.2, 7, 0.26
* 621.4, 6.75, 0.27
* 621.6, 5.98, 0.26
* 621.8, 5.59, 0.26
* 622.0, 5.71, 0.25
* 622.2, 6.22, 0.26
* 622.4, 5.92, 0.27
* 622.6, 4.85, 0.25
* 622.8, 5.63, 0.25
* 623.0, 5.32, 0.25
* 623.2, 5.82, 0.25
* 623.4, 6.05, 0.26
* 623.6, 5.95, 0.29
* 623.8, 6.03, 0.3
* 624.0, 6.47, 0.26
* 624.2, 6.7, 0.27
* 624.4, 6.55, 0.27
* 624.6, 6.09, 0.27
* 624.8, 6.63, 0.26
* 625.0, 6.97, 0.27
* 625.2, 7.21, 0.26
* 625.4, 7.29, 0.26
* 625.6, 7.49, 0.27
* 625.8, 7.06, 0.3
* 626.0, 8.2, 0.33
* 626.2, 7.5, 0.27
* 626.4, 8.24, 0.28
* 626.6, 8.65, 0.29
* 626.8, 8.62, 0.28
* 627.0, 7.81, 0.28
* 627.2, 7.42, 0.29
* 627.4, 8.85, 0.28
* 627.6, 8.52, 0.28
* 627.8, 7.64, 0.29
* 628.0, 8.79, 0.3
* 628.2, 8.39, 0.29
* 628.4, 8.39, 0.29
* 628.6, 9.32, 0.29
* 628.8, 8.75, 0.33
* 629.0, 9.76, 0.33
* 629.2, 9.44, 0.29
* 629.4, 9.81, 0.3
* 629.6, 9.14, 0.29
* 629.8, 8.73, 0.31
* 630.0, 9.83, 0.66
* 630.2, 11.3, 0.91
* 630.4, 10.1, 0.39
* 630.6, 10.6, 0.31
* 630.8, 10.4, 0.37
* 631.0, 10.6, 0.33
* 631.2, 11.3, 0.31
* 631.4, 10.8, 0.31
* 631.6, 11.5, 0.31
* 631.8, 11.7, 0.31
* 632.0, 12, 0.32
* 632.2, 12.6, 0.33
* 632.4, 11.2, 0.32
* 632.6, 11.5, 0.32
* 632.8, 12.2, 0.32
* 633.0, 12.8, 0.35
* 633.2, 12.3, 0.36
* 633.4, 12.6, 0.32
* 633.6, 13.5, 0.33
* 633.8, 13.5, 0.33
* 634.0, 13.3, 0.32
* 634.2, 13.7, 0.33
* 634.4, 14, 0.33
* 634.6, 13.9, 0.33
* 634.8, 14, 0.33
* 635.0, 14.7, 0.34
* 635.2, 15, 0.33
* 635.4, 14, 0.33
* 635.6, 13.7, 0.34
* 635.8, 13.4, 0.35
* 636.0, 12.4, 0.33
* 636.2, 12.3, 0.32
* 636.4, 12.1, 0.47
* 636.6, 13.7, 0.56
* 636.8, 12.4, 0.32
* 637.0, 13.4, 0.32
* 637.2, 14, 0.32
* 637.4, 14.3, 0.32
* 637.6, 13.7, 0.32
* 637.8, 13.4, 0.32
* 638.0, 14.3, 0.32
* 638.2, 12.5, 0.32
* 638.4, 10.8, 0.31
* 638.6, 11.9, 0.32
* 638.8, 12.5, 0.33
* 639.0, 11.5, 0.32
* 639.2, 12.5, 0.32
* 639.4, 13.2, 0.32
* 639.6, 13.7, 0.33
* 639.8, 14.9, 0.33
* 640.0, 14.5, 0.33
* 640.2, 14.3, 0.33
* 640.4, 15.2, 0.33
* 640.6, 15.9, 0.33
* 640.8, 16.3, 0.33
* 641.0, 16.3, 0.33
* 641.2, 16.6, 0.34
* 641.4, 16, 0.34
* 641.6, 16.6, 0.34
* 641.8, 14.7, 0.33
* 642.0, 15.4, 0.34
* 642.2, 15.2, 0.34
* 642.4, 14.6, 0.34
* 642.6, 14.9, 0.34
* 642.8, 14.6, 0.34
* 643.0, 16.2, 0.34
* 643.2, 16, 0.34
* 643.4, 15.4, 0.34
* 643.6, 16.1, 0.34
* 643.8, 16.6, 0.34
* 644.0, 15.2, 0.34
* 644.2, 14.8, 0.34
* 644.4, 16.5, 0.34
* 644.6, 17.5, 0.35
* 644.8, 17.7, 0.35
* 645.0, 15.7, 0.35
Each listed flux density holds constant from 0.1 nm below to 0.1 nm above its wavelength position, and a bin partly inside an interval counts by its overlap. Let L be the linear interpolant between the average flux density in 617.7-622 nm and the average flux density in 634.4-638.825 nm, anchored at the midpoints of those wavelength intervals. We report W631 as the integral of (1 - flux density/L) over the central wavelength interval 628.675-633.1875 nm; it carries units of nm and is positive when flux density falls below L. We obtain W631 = 0.170 nm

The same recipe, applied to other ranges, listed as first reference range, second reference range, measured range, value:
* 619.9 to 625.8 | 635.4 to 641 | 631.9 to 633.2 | -0.139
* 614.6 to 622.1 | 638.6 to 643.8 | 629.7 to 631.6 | 0.191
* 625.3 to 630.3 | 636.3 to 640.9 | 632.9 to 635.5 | -0.478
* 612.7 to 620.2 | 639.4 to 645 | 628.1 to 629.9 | 0.480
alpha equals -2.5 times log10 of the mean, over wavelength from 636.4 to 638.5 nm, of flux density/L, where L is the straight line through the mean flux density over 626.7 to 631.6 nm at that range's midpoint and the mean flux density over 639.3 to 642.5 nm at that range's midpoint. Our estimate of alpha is 0.02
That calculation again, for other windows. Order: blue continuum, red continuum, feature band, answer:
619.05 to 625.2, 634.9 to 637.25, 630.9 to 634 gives -0.04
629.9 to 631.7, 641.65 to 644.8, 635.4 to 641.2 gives 0.01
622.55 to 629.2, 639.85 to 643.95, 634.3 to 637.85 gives -0.08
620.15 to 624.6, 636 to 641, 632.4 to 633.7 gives -0.12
